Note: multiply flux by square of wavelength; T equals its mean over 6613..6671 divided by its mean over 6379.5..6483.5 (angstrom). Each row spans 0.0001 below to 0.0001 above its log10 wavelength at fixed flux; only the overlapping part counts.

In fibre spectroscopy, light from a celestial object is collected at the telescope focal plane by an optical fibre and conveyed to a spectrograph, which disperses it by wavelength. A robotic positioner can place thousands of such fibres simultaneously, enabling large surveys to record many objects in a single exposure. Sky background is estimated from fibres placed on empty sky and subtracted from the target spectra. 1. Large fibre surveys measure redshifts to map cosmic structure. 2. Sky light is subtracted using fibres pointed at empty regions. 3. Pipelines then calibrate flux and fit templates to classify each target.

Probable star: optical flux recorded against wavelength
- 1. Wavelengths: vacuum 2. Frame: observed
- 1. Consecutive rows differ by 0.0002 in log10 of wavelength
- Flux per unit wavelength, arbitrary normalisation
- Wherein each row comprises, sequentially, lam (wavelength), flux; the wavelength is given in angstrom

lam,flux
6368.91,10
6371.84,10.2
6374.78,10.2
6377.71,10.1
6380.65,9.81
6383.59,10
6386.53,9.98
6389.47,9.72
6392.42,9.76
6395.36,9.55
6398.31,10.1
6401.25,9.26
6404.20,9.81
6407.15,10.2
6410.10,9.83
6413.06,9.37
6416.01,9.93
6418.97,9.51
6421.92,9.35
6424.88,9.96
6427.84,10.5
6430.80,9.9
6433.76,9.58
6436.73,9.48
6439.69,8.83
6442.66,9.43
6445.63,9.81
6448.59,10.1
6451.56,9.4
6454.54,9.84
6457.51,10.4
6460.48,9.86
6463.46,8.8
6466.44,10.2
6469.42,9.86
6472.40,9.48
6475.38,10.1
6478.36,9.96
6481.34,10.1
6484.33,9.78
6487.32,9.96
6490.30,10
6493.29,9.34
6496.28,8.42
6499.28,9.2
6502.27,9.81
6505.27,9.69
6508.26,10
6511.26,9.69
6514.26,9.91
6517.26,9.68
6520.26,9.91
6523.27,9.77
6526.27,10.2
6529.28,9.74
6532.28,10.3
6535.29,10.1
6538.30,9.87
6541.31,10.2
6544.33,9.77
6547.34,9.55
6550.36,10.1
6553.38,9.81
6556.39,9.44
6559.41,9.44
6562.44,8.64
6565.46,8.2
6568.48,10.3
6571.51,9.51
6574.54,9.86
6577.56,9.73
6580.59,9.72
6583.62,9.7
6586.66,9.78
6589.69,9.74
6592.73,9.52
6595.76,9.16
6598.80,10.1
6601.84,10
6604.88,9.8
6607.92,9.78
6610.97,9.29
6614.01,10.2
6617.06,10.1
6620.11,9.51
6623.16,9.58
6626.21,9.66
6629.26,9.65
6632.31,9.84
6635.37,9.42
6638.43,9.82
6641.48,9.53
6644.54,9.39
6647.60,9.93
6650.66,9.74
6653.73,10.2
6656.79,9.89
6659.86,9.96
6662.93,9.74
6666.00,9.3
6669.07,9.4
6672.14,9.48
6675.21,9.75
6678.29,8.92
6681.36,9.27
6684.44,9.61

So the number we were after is 1.06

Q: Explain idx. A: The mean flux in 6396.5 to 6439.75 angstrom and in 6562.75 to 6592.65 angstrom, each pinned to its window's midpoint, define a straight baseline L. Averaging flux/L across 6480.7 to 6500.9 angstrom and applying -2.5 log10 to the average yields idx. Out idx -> 0.02 mag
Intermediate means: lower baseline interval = 9.73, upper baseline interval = 9.57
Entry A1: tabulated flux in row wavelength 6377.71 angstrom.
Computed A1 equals 10.1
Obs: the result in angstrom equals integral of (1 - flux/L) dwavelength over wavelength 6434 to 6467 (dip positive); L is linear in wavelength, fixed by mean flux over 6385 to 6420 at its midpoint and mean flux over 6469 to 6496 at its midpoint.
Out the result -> 0.5 angstrom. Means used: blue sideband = 9.75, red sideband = 9.78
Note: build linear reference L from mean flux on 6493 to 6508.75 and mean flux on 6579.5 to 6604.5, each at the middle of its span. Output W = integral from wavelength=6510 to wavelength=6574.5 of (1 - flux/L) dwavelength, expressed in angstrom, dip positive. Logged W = -1.3 angstrom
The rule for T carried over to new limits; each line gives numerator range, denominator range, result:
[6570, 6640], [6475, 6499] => 1.04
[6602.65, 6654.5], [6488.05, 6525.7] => 1.05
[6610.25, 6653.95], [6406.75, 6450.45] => 1.07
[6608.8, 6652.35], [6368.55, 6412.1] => 1.05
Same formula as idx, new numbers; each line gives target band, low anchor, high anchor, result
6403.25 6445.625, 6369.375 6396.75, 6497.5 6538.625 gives 0.02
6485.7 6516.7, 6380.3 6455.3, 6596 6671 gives 0.01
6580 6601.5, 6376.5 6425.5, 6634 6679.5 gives 0.00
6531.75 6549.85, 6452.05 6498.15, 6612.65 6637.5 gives -0.02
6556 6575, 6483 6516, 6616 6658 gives 0.04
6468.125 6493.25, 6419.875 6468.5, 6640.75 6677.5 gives -0.02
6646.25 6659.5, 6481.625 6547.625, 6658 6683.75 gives -0.05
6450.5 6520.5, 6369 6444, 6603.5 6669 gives 0.00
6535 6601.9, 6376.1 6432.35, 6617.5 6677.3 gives 0.01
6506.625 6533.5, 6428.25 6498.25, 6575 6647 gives -0.02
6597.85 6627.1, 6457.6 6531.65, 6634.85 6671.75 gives -0.01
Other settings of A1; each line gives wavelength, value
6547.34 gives 9.55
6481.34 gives 10.1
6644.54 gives 9.39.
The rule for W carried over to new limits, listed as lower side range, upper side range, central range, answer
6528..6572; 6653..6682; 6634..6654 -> -0.2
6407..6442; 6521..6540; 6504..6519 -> 0.2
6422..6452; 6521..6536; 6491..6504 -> 0.9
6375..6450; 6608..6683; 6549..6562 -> 0.1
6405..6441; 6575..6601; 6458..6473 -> 0.0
